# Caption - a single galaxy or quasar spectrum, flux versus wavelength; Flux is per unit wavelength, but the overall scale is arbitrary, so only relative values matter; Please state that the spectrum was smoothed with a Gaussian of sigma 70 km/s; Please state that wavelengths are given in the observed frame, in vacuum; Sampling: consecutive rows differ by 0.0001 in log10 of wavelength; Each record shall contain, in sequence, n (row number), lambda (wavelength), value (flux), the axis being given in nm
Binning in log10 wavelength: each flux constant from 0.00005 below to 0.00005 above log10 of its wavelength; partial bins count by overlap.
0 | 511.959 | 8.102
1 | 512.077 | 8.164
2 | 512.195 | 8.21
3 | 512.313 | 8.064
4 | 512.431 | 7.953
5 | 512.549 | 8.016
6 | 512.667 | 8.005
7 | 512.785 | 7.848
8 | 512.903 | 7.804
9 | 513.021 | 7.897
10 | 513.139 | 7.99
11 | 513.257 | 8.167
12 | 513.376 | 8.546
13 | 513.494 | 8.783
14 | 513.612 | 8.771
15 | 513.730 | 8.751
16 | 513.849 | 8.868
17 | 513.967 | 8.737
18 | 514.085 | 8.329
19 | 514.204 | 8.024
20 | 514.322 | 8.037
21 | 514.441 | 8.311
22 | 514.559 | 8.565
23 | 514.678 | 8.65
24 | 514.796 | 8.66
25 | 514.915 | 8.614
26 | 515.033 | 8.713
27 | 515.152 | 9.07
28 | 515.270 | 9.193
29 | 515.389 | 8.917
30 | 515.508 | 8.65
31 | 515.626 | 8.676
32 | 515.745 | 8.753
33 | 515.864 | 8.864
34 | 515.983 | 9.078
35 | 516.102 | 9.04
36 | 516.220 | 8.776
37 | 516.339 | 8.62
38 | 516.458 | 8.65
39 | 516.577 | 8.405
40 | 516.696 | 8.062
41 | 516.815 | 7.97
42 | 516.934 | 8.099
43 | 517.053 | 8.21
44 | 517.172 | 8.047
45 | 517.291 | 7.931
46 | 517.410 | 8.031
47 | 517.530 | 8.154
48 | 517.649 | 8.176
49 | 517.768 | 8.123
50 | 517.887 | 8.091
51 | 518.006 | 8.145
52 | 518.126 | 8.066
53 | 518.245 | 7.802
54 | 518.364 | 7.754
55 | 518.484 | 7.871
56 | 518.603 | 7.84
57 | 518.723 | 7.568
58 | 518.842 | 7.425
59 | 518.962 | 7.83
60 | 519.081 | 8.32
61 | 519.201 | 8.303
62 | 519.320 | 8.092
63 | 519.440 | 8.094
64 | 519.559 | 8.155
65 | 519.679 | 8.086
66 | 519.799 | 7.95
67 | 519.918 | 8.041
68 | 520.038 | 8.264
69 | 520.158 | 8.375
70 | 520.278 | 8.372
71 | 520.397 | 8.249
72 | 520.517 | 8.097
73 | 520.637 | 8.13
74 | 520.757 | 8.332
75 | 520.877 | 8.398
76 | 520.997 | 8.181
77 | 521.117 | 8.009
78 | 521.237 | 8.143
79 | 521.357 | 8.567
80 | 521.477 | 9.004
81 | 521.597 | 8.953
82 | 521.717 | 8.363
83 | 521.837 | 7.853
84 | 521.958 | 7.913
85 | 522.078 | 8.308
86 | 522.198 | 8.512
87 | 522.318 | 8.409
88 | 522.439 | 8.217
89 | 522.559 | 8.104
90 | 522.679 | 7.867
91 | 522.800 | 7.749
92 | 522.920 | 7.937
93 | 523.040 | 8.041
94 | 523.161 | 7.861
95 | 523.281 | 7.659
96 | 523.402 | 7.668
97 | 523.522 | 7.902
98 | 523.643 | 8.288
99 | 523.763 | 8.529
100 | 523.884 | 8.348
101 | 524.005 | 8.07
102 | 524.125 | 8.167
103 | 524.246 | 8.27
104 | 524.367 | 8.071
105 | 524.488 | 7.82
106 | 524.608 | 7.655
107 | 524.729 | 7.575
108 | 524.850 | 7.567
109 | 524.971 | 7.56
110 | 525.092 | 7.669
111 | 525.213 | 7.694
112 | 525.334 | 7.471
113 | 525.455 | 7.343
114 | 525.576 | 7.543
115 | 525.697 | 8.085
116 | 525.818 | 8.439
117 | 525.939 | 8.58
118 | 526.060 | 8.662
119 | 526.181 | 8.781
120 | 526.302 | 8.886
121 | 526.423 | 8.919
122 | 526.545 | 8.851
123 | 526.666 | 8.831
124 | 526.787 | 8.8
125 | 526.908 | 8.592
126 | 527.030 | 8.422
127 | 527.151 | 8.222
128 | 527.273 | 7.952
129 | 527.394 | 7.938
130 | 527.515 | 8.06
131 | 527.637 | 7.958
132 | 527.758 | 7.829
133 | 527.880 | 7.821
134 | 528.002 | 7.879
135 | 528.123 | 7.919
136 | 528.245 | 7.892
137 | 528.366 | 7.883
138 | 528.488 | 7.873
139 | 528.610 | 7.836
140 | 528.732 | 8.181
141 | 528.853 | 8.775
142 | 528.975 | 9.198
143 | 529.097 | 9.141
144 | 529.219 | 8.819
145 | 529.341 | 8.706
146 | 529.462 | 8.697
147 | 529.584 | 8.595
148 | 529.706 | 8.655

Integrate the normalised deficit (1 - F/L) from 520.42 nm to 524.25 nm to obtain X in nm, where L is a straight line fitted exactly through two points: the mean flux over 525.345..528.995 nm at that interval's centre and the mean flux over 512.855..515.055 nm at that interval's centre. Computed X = 0.06 nm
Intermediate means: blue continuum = 8.43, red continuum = 8.24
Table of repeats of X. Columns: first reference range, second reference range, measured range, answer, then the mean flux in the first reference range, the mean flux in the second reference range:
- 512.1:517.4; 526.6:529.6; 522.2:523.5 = 0.06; 8.43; 8.31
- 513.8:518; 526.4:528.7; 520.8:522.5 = 0.00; 8.48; 8.17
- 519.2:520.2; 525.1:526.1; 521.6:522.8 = -0.02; 8.14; 7.95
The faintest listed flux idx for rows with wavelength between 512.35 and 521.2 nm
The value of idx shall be 7.425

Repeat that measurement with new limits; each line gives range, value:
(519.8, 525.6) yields 7.343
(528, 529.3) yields 7.836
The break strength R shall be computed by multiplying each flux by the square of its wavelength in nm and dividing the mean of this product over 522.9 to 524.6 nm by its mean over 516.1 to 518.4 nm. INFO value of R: 1.0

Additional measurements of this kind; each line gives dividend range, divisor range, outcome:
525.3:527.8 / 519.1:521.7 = 1.03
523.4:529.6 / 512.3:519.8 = 1.03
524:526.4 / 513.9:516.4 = 0.96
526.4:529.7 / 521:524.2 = 1.04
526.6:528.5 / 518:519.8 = 1.06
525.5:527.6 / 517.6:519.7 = 1.09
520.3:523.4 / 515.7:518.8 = 1.01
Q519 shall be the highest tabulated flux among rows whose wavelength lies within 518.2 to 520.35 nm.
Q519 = 8.375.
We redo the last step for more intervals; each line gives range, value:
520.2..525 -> 9.004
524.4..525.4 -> 7.82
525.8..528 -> 8.919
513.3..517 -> 9.193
